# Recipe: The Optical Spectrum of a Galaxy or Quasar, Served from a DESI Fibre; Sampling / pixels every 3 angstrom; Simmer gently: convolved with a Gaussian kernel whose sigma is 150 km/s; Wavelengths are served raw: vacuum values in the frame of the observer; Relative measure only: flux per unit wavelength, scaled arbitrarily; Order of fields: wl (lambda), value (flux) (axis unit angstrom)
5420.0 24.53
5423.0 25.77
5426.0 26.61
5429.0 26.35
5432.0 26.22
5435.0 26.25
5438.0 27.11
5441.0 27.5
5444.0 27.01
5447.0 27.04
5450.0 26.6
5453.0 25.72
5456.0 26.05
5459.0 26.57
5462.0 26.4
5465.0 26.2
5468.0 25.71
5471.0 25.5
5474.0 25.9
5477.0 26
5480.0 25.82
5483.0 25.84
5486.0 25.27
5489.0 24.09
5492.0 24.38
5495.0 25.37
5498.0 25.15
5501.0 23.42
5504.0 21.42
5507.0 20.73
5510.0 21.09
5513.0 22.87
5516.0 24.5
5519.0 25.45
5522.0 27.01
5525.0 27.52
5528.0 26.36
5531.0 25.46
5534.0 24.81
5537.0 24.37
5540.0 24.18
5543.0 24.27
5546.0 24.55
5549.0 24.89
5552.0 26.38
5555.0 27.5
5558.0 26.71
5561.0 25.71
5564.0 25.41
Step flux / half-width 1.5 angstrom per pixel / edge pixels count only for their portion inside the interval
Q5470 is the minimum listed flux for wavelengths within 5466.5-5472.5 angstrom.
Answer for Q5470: 25.5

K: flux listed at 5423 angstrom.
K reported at 25.77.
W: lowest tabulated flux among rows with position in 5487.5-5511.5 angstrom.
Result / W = 20.73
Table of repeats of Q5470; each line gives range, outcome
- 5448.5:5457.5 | 25.72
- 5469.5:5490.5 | 24.09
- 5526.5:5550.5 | 24.18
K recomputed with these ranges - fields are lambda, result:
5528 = 26.36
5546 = 24.55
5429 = 26.35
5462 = 26.4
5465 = 26.2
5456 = 26.05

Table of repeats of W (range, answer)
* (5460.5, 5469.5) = 25.71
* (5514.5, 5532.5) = 24.5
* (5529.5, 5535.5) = 24.81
